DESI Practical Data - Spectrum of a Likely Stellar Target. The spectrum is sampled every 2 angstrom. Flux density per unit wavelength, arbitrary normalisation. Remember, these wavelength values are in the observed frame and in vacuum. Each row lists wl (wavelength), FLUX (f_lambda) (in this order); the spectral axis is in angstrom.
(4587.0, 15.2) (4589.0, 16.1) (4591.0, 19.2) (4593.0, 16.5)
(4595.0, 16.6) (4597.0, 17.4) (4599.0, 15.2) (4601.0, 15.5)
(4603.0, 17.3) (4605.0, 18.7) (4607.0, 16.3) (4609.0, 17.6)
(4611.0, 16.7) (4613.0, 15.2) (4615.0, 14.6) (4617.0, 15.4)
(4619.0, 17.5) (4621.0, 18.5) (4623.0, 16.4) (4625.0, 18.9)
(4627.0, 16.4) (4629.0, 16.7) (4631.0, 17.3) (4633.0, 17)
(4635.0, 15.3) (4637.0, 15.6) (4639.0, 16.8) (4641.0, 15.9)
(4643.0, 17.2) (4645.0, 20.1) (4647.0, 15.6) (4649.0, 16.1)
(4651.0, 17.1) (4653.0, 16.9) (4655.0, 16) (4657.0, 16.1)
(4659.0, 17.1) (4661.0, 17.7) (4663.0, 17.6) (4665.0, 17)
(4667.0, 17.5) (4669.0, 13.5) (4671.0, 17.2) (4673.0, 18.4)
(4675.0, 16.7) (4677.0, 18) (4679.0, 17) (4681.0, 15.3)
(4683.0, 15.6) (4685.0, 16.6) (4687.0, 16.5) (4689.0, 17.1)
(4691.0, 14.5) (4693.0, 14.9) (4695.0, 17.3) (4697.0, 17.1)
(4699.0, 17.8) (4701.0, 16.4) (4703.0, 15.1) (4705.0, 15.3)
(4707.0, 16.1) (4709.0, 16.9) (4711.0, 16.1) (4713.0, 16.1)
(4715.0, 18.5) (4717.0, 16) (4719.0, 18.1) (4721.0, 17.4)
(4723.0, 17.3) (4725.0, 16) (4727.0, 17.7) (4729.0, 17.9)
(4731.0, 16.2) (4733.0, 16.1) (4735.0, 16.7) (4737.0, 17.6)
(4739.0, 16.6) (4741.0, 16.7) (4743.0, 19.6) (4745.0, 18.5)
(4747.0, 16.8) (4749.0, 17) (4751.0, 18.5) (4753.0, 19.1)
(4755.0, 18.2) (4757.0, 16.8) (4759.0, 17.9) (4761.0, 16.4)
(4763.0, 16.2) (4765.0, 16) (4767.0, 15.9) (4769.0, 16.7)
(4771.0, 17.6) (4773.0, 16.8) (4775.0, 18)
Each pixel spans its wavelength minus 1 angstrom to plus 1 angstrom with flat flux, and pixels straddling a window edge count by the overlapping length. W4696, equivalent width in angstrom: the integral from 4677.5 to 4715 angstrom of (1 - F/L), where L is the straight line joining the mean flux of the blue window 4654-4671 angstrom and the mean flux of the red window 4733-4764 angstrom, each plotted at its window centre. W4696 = 1.43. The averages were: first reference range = 16.6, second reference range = 17.5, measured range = 16.3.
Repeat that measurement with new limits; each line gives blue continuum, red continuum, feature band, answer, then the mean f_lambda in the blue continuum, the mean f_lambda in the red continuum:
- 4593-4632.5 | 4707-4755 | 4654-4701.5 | 1.1 angstrom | 16.7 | 17.3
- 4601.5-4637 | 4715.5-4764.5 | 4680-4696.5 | 1.0 angstrom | 16.8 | 17.3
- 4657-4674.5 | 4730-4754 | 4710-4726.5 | 0.3 angstrom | 16.9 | 17.4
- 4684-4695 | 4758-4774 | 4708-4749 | -1.9 angstrom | 16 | 16.7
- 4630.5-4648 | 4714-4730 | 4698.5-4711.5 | 0.8 angstrom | 16.7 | 17.4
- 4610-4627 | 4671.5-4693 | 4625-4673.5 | -0.6 angstrom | 16.6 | 16.5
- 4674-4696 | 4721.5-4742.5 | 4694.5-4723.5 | -0.2 angstrom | 16.3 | 17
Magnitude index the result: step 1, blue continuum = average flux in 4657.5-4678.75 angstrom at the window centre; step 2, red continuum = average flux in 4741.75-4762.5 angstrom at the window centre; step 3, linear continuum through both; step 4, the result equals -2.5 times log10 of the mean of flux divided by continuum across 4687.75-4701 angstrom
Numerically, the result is 0.05 mag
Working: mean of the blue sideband 17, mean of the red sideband 17.8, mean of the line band 16.4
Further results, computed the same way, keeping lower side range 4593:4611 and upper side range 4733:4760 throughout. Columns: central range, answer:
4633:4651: 0.03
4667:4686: 0.04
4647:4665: 0.02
